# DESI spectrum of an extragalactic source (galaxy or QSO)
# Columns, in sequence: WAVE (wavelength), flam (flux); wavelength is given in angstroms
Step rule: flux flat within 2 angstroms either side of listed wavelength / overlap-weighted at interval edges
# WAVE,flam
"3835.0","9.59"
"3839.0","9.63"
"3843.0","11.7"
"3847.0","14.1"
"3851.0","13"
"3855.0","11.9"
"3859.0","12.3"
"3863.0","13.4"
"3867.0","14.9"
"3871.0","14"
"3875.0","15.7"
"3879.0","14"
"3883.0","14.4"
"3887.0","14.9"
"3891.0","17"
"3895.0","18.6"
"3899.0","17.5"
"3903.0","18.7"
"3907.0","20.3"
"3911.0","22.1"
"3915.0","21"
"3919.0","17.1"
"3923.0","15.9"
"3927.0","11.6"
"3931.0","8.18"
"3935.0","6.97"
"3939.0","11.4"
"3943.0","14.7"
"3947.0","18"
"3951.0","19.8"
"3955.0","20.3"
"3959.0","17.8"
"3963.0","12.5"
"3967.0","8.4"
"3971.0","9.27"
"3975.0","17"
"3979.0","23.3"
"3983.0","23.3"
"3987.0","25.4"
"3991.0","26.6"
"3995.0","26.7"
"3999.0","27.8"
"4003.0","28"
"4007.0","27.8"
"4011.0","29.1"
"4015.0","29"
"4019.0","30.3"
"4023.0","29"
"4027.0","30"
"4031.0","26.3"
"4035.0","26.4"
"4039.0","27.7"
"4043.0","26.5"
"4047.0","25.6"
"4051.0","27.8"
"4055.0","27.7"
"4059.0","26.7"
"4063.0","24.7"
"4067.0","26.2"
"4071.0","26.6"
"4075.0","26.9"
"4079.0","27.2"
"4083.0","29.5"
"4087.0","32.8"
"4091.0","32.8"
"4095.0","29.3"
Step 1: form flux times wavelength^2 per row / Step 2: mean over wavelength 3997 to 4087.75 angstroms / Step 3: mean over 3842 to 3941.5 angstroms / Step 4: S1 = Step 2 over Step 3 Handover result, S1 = 2.0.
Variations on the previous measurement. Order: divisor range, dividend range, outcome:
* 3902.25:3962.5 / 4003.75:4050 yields 1.82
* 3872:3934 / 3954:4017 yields 1.42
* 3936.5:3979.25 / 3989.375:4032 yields 1.90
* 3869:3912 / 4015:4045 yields 1.78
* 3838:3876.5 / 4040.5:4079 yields 2.24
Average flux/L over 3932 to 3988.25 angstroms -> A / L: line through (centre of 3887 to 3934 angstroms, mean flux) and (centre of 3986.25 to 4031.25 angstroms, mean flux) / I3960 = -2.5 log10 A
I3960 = 0.38 mag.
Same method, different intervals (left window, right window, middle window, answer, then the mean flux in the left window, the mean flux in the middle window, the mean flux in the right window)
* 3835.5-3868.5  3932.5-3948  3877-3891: -0.19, 12.4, 14.8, 12.3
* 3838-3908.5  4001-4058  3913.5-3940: 0.41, 14.8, 13.1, 27.9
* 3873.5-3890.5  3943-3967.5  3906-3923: -0.25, 14.9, 19.6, 16.5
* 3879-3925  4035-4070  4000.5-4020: -0.19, 17.8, 28.7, 26.6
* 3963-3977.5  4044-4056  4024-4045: -0.15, 12.1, 27.5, 26.9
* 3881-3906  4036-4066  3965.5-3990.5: 0.20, 17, 18.5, 26.6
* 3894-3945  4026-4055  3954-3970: 0.36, 15.6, 14.1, 27.1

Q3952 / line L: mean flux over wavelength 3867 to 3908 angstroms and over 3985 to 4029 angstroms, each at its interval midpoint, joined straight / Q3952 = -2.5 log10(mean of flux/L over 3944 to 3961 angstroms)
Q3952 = 0.21 mag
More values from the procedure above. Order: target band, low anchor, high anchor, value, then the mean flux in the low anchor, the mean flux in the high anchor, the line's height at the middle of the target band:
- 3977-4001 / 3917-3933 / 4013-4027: -0.06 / 13.2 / 29.5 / 24.2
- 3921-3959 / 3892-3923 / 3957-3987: 0.23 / 19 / 16.6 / 17.8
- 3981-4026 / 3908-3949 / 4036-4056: -0.22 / 14.8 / 27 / 22.6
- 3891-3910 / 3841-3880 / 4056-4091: -0.16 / 13.5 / 27.9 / 16.2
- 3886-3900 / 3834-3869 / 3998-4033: -0.04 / 12.4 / 28.6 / 16.5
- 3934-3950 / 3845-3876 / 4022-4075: 0.39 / 13.6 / 27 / 19.4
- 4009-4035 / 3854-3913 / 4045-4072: -0.18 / 16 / 26.5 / 24.3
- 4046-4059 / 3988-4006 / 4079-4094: 0.09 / 27.2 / 30.9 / 29.5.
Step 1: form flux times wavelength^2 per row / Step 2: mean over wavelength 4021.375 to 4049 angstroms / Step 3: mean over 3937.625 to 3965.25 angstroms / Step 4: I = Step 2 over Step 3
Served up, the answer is 1.7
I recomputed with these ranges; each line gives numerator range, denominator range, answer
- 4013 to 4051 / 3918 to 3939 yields 2.52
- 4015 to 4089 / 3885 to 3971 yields 1.88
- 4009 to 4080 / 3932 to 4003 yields 1.55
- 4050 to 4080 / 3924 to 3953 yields 2.17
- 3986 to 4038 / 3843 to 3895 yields 2.11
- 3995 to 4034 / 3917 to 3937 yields 2.49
